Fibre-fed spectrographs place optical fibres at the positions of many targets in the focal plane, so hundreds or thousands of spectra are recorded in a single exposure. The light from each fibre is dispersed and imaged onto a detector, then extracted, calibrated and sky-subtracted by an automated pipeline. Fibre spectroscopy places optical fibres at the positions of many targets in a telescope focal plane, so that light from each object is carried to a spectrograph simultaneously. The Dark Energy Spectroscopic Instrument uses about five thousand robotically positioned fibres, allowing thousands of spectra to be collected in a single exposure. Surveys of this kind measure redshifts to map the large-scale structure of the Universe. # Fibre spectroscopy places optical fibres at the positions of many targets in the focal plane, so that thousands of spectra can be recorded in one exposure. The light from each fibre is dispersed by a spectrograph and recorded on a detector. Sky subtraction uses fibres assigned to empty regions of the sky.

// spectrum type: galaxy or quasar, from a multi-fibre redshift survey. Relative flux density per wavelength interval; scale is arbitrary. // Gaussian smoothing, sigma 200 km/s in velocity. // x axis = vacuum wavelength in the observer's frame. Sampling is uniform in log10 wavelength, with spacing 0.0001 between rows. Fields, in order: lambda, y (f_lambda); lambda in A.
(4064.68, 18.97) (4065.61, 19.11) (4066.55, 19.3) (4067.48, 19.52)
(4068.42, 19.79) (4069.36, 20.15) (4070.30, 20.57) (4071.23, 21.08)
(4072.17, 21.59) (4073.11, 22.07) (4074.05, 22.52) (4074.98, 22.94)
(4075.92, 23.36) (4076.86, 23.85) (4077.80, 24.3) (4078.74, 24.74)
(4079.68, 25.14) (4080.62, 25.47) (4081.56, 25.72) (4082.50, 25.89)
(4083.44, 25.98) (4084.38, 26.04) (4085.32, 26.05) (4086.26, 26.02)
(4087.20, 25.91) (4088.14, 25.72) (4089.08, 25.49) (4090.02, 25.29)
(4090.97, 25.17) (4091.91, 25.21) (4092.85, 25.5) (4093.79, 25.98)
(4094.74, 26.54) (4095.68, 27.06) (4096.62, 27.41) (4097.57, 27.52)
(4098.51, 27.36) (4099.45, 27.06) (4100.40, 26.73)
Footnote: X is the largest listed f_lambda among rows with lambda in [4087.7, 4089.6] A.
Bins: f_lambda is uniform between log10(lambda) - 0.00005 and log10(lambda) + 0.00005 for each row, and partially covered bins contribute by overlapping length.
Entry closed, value 25.72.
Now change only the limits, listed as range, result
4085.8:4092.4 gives 26.02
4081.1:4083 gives 25.89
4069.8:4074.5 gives 22.52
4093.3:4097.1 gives 27.41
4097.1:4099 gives 27.52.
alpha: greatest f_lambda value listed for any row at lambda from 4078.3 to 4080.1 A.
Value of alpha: 25.14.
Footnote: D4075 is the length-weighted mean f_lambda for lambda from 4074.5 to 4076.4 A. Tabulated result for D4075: 23.2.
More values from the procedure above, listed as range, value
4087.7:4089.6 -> 25.6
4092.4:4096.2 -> 26.3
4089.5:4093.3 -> 25.3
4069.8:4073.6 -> 21.3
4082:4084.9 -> 26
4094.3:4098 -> 27.1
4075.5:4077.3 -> 23.6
